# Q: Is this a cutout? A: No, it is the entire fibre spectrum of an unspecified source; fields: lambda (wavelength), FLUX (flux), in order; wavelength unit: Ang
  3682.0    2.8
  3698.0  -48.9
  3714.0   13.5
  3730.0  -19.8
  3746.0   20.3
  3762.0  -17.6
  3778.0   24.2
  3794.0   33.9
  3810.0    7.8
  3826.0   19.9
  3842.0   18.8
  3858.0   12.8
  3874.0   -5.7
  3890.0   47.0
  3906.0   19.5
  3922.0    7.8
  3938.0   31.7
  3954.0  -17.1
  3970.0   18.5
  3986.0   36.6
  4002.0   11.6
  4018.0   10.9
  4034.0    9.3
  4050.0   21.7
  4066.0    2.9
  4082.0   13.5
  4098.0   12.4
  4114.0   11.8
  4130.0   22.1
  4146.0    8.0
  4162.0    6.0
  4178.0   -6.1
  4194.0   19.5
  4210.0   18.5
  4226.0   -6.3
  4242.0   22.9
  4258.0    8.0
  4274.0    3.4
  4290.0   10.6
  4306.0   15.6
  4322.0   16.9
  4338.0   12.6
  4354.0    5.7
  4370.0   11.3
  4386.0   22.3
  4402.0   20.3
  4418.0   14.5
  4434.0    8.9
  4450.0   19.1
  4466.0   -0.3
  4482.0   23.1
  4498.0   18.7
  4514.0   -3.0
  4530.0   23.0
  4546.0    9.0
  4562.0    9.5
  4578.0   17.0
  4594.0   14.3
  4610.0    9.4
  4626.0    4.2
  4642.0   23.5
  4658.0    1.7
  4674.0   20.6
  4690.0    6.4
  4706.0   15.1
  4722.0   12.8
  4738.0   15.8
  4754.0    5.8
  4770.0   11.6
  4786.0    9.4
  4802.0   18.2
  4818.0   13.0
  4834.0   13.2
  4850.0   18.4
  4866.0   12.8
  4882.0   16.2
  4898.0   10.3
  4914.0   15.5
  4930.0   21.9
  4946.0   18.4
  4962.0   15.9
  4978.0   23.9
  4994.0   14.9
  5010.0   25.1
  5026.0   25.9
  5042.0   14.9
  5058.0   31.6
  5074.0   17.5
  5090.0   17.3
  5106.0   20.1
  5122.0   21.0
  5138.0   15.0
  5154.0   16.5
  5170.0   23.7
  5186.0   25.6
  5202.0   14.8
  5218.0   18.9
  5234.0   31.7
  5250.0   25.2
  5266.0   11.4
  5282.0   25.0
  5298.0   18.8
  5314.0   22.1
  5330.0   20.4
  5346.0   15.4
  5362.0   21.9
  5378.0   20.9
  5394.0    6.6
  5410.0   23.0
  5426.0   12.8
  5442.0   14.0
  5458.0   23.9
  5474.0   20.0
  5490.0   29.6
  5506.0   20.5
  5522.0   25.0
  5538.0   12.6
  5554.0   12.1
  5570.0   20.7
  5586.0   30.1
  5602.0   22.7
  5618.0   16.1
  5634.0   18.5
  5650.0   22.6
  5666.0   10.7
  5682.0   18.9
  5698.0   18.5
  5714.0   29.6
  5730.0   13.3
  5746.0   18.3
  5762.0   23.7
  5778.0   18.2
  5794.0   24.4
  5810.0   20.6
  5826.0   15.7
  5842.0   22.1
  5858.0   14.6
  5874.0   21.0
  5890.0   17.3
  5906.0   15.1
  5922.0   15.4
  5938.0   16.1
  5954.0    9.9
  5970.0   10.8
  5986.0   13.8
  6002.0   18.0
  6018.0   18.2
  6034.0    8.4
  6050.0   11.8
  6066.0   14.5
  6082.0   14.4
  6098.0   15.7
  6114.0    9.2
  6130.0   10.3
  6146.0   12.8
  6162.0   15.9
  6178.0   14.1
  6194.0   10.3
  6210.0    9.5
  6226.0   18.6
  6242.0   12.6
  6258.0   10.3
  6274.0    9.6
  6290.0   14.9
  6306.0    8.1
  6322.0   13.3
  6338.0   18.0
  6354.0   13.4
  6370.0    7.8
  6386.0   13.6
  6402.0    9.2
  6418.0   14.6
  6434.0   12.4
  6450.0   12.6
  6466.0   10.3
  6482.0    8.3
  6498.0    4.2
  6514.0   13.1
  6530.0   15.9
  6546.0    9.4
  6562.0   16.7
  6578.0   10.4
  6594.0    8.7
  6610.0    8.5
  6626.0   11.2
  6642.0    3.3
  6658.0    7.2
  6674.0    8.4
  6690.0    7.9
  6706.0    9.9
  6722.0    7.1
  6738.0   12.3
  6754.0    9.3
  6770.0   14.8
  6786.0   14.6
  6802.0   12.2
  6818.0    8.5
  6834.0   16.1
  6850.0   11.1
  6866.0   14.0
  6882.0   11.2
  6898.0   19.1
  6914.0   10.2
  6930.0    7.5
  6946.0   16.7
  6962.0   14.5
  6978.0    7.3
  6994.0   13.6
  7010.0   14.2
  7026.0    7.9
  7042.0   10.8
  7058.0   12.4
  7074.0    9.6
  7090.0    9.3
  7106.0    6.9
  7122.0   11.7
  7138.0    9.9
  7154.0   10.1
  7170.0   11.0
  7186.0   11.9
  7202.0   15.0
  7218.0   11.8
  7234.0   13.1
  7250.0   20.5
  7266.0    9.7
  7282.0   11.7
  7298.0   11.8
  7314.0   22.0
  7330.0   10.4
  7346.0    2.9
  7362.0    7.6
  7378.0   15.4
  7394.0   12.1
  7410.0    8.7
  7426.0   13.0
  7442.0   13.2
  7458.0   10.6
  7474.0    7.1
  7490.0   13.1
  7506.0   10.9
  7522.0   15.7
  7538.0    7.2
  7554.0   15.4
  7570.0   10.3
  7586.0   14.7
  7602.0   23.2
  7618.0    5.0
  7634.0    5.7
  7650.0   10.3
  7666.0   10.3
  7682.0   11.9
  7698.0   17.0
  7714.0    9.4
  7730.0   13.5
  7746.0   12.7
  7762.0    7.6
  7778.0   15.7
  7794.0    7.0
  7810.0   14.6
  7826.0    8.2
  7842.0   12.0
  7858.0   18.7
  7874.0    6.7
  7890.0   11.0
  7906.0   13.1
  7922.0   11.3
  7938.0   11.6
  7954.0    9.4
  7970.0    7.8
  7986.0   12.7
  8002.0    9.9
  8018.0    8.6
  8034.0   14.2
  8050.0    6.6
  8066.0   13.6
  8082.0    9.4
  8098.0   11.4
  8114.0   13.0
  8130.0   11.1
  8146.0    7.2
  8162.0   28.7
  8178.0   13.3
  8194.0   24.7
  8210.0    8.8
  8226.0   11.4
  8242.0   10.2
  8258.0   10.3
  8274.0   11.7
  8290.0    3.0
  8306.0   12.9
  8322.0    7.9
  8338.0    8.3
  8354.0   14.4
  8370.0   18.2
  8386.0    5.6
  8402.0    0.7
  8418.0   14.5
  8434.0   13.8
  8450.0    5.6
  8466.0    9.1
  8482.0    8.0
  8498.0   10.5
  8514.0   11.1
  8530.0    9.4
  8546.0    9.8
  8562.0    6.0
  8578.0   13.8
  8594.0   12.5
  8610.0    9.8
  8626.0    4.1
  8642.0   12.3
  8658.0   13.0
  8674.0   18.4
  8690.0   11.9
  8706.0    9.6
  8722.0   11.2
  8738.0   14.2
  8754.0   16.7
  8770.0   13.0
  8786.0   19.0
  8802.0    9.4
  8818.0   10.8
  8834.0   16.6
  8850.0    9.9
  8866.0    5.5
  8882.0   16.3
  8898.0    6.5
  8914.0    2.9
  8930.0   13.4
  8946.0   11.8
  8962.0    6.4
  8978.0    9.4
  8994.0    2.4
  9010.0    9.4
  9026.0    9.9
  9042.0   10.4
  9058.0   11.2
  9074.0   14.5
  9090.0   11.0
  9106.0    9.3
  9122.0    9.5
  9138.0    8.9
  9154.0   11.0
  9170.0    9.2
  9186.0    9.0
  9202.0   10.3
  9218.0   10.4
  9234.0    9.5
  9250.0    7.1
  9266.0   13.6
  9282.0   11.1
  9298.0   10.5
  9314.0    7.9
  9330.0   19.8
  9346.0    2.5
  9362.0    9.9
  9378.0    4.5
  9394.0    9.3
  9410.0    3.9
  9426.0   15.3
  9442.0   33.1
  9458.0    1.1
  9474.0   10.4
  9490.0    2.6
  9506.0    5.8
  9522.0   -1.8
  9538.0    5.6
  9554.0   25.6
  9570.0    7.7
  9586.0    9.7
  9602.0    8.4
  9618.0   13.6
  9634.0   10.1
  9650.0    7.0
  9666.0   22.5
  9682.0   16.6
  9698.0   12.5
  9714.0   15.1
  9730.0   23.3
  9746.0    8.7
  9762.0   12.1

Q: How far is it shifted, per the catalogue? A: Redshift 0.244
